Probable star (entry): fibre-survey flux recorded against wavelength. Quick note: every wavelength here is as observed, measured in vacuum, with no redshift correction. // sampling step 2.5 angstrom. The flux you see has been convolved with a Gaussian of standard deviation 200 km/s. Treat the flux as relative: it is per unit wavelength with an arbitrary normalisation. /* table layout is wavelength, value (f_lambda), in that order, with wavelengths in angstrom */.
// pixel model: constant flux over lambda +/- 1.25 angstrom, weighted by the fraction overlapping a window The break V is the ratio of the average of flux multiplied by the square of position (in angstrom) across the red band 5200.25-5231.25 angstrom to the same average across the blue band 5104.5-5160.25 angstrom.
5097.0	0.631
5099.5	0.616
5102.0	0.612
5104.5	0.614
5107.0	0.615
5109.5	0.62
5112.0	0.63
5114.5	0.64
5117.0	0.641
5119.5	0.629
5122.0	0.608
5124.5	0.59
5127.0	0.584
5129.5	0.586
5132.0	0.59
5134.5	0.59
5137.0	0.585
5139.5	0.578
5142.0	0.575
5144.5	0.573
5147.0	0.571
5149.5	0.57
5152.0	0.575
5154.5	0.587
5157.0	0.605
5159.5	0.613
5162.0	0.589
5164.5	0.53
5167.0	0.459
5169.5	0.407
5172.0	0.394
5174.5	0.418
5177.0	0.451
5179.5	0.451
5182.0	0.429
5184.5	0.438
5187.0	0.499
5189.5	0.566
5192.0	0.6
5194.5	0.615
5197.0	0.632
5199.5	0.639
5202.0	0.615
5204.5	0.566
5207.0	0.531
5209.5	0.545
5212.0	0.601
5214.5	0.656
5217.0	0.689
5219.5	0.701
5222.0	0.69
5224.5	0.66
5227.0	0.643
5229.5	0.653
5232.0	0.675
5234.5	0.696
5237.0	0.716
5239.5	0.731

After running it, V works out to 1.09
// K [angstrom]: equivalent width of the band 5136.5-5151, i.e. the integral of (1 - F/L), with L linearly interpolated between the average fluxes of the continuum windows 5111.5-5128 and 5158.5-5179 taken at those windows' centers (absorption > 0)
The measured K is -0.7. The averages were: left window 0.617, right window 0.48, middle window 0.575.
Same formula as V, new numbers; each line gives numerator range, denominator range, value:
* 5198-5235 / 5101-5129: 1.07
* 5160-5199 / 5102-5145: 0.85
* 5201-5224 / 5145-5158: 1.10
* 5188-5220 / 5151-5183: 1.23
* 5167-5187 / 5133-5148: 0.76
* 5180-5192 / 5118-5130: 0.84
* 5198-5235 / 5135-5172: 1.18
